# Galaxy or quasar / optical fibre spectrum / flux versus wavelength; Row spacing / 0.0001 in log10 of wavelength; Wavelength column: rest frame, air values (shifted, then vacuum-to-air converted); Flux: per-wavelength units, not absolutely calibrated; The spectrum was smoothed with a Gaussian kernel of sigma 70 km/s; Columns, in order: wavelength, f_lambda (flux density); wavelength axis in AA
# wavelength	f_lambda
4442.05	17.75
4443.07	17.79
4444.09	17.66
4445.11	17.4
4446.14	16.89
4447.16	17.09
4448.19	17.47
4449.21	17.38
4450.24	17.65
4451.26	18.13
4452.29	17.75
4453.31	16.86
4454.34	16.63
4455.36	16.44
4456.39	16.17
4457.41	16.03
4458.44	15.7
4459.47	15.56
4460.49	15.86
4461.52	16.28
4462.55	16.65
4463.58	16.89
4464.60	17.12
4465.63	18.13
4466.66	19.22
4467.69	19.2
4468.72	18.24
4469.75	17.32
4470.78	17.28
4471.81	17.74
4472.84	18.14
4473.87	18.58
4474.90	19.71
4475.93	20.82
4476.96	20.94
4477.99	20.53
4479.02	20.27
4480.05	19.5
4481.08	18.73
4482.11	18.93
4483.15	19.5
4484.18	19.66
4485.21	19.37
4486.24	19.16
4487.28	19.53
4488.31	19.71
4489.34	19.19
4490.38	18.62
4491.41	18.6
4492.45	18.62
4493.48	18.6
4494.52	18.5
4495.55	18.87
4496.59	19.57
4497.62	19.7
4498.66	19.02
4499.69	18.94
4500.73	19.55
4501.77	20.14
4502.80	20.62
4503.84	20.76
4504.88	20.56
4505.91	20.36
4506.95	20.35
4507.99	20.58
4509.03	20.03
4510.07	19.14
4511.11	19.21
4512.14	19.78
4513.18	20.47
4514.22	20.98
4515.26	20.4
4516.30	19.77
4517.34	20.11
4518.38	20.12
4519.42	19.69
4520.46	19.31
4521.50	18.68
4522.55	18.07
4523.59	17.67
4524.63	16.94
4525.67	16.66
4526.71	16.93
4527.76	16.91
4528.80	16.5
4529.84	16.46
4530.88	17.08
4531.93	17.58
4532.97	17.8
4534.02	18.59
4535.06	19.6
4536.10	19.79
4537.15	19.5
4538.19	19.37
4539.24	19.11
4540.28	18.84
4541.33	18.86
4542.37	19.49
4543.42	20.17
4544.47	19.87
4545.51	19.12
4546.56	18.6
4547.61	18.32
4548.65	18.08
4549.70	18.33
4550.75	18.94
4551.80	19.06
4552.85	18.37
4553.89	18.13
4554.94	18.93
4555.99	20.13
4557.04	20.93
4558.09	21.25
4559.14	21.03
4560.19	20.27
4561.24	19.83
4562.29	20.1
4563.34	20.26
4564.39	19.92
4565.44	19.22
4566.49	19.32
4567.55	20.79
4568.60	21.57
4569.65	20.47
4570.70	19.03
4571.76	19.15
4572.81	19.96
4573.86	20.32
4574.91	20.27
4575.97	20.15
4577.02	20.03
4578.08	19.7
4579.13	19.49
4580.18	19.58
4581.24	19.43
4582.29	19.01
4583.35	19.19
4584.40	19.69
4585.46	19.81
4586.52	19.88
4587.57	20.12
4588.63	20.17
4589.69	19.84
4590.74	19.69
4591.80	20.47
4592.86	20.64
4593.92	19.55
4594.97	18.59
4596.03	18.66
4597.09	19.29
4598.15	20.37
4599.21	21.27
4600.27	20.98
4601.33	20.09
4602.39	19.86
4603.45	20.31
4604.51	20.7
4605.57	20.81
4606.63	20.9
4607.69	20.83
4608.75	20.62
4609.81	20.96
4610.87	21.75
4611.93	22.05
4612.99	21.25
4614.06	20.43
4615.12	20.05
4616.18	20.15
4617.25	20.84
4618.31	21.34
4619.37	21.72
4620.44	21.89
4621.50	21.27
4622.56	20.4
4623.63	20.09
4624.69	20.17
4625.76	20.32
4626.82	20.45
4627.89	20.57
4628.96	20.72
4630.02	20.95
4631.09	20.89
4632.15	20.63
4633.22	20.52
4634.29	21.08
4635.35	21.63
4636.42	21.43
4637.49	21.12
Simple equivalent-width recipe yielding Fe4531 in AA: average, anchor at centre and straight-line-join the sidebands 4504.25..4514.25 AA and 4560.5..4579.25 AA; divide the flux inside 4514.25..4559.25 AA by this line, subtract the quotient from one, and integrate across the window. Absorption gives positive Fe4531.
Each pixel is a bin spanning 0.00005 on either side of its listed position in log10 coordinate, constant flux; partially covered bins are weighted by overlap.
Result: 2.8 AA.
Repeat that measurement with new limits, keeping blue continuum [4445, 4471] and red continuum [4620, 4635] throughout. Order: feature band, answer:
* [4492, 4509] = -1.6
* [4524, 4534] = 0.8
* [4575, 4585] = 0.0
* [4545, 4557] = 0.2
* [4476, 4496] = -1.8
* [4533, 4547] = -0.3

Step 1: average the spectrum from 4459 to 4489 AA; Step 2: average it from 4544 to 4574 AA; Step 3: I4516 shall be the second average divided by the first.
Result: 1.1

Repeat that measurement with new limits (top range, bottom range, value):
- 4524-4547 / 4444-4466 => 1.09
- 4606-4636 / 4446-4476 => 1.20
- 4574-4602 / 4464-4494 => 1.04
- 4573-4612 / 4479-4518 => 1.03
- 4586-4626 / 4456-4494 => 1.11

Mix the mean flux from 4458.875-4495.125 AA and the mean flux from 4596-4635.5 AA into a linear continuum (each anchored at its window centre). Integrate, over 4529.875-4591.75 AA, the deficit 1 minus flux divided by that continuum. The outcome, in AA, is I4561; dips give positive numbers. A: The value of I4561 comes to 1.2 AA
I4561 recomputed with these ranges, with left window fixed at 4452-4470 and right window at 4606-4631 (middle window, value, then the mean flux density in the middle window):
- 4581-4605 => 0.4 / 19.9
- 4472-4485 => -1.6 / 19.6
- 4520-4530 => 0.6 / 17.4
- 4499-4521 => -2.2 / 20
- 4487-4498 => -0.8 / 19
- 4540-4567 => -0.3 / 19.4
